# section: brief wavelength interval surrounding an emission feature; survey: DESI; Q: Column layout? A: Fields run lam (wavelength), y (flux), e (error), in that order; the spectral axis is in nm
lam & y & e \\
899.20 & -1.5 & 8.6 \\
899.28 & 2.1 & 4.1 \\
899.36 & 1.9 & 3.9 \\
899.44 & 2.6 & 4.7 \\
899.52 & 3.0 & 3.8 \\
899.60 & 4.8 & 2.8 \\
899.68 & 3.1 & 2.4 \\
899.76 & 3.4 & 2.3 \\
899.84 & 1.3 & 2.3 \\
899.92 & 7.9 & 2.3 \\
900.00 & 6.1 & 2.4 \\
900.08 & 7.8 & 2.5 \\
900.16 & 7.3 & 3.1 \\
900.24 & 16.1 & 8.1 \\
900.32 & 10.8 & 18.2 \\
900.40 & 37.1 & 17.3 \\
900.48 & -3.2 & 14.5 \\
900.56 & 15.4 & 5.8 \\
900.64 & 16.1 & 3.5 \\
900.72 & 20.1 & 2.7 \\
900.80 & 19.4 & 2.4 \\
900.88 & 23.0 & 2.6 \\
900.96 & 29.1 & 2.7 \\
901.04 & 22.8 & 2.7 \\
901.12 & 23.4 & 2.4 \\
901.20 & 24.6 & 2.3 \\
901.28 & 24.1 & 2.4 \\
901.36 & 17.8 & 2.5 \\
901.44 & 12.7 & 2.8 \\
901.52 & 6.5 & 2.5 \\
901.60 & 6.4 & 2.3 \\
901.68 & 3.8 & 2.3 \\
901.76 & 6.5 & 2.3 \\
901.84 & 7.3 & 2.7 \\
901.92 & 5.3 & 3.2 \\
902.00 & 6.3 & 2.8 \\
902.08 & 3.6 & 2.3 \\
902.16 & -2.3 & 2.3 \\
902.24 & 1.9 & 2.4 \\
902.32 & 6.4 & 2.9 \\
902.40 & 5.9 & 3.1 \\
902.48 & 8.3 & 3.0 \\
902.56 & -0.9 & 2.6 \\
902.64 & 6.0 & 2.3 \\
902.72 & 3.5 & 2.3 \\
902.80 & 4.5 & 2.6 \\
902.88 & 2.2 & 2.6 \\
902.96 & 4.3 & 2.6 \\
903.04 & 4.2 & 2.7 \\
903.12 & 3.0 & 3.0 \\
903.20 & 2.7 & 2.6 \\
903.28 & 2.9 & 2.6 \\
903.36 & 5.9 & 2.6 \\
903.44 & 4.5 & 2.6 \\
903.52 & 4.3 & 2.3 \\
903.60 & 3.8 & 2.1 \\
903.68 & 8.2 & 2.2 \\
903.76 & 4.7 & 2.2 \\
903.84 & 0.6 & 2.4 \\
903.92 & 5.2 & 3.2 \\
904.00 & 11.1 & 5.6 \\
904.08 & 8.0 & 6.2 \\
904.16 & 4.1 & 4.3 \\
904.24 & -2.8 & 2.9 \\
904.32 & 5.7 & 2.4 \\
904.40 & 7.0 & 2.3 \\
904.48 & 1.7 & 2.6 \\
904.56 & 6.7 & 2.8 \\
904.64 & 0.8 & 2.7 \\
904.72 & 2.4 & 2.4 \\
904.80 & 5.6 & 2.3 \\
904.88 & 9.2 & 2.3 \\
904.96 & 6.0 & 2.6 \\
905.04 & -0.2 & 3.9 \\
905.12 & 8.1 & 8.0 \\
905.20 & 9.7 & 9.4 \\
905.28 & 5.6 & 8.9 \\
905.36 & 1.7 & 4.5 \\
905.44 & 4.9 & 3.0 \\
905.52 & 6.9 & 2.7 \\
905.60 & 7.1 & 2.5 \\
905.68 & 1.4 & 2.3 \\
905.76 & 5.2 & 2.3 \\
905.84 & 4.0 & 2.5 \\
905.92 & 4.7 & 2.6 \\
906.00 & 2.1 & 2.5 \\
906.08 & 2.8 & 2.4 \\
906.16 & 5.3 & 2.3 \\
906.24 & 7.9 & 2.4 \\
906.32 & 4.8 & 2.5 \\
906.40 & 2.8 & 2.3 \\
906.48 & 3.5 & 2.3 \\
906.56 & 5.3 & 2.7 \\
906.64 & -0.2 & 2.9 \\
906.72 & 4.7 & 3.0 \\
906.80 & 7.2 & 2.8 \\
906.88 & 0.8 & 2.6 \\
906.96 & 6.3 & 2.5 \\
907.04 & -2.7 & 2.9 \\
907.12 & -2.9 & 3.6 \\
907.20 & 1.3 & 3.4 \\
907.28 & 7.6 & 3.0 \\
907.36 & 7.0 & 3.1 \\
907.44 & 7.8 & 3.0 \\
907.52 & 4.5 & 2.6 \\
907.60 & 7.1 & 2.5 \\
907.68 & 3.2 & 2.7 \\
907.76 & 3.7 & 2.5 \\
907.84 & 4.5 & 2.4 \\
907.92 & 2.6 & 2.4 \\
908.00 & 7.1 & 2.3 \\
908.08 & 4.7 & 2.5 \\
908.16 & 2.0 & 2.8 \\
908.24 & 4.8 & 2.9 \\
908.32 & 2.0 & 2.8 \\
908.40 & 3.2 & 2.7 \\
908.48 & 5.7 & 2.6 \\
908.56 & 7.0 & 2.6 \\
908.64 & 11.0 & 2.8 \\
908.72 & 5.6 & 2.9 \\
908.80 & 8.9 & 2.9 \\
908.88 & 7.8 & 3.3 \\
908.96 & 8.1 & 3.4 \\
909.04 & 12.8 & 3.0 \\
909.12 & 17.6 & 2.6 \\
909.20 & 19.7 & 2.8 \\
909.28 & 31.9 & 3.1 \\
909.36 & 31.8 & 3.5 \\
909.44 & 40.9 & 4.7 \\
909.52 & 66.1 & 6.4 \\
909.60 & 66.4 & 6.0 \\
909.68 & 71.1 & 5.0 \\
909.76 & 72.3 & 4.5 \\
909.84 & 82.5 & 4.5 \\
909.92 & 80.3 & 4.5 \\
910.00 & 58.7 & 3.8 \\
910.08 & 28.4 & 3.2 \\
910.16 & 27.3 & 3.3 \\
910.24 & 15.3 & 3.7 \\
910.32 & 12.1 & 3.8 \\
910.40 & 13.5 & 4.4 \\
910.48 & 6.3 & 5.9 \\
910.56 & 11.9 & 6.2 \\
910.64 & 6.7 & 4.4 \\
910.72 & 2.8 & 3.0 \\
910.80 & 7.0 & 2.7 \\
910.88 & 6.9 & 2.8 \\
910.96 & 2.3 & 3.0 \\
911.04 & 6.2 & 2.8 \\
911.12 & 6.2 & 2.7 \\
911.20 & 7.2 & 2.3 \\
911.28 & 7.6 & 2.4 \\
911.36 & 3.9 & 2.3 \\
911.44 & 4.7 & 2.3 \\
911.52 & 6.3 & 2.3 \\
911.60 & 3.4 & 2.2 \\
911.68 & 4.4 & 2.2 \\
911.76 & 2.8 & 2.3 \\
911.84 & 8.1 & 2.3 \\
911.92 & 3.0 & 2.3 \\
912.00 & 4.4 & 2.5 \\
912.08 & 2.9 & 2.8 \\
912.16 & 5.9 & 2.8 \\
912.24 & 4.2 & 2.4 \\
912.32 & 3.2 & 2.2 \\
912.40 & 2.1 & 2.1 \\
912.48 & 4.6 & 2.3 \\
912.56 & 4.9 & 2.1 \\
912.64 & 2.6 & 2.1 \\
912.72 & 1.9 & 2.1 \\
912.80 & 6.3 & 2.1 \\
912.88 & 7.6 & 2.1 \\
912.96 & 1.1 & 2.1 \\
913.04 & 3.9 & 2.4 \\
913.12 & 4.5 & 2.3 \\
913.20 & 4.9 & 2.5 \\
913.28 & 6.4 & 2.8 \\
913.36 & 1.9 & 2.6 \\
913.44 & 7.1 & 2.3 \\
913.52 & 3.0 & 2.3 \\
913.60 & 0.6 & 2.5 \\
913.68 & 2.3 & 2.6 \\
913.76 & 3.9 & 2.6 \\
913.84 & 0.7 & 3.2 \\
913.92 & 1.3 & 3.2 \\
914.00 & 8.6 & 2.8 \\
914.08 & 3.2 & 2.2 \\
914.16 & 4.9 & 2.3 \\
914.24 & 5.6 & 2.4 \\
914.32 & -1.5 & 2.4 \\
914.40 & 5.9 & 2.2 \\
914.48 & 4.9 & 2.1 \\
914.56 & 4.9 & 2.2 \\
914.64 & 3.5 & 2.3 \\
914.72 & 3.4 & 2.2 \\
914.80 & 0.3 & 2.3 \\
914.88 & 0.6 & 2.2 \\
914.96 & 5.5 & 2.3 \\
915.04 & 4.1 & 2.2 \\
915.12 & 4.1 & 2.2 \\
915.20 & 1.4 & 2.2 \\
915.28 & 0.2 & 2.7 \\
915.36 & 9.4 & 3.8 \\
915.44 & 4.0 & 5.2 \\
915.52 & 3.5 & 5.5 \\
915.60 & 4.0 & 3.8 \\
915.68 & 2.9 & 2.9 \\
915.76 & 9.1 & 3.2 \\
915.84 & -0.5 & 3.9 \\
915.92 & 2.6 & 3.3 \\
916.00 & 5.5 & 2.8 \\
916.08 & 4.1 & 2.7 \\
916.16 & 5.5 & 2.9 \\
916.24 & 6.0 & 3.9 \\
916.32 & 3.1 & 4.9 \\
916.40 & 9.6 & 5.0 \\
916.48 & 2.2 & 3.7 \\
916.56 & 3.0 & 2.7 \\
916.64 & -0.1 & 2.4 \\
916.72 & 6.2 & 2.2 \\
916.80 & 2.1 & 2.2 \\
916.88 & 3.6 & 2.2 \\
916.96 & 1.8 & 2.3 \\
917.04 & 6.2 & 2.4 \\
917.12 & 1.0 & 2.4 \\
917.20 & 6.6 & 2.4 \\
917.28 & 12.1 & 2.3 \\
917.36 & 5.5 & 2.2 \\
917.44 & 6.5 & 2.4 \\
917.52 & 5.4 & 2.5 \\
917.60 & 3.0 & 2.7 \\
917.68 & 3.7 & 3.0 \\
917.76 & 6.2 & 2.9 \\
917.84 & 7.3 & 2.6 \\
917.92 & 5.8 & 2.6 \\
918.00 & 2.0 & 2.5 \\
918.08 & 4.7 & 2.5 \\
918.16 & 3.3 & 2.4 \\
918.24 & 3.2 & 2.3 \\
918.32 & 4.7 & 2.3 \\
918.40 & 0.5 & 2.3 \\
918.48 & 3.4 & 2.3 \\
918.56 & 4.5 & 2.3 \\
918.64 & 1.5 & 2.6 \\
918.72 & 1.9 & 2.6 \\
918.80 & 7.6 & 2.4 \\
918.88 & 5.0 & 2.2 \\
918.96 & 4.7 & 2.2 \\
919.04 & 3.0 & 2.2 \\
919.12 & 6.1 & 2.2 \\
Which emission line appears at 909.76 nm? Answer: [O III] 5007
